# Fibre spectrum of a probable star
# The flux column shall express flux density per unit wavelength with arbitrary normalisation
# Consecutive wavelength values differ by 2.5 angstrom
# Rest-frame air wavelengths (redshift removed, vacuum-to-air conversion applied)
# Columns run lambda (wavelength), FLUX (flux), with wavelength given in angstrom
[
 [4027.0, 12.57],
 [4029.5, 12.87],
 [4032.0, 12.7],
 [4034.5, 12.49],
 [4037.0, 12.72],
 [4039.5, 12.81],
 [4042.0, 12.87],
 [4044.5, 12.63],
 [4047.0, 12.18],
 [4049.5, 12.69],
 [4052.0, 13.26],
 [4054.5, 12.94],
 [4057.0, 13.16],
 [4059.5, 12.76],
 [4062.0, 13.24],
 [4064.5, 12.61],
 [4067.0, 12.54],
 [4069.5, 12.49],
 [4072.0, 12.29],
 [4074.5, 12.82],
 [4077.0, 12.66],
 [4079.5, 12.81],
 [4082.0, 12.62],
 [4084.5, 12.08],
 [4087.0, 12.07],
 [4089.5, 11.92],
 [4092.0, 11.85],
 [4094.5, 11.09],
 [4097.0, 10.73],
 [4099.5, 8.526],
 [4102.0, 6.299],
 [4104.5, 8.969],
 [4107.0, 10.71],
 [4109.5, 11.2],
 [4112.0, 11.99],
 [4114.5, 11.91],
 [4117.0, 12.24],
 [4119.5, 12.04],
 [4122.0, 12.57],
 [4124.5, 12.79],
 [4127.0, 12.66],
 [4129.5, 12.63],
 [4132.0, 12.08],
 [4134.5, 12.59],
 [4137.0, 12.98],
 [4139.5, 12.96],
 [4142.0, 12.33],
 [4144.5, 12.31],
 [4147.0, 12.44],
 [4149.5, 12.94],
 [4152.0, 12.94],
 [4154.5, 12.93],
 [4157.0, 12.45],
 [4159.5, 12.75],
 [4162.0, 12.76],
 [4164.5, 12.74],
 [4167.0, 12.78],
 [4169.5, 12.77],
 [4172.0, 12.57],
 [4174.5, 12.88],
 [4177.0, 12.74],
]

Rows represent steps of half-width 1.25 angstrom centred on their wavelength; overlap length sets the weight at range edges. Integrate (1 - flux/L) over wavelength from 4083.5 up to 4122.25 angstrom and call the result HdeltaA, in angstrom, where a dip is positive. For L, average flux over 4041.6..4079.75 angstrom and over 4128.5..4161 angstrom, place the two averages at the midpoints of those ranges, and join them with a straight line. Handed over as 5.3 angstrom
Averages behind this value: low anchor 12.7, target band 11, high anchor 12.6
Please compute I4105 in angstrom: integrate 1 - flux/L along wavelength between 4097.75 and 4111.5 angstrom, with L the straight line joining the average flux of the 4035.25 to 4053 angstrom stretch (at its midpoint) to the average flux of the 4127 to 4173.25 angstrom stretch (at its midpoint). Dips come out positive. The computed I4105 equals 3.6 angstrom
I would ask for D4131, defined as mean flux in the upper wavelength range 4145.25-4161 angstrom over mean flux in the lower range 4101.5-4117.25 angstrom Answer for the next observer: 1.21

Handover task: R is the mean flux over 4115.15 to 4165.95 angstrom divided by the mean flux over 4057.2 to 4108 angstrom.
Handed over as 1.1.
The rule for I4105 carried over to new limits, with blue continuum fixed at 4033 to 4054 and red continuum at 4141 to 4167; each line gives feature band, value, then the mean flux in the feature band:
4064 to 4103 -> 3.4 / 11.6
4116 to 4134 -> 0.3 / 12.4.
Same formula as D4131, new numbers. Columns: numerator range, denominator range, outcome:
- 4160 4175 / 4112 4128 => 1.03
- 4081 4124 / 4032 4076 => 0.87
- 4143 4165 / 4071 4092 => 1.03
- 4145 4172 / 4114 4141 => 1.02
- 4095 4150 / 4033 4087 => 0.92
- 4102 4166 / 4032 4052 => 0.96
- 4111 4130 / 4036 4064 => 0.96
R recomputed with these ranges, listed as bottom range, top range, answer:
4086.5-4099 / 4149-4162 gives 1.13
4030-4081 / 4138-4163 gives 1.00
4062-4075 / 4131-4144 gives 1.00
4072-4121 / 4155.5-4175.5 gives 1.12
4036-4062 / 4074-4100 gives 0.92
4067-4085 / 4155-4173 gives 1.01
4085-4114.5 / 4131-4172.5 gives 1.20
